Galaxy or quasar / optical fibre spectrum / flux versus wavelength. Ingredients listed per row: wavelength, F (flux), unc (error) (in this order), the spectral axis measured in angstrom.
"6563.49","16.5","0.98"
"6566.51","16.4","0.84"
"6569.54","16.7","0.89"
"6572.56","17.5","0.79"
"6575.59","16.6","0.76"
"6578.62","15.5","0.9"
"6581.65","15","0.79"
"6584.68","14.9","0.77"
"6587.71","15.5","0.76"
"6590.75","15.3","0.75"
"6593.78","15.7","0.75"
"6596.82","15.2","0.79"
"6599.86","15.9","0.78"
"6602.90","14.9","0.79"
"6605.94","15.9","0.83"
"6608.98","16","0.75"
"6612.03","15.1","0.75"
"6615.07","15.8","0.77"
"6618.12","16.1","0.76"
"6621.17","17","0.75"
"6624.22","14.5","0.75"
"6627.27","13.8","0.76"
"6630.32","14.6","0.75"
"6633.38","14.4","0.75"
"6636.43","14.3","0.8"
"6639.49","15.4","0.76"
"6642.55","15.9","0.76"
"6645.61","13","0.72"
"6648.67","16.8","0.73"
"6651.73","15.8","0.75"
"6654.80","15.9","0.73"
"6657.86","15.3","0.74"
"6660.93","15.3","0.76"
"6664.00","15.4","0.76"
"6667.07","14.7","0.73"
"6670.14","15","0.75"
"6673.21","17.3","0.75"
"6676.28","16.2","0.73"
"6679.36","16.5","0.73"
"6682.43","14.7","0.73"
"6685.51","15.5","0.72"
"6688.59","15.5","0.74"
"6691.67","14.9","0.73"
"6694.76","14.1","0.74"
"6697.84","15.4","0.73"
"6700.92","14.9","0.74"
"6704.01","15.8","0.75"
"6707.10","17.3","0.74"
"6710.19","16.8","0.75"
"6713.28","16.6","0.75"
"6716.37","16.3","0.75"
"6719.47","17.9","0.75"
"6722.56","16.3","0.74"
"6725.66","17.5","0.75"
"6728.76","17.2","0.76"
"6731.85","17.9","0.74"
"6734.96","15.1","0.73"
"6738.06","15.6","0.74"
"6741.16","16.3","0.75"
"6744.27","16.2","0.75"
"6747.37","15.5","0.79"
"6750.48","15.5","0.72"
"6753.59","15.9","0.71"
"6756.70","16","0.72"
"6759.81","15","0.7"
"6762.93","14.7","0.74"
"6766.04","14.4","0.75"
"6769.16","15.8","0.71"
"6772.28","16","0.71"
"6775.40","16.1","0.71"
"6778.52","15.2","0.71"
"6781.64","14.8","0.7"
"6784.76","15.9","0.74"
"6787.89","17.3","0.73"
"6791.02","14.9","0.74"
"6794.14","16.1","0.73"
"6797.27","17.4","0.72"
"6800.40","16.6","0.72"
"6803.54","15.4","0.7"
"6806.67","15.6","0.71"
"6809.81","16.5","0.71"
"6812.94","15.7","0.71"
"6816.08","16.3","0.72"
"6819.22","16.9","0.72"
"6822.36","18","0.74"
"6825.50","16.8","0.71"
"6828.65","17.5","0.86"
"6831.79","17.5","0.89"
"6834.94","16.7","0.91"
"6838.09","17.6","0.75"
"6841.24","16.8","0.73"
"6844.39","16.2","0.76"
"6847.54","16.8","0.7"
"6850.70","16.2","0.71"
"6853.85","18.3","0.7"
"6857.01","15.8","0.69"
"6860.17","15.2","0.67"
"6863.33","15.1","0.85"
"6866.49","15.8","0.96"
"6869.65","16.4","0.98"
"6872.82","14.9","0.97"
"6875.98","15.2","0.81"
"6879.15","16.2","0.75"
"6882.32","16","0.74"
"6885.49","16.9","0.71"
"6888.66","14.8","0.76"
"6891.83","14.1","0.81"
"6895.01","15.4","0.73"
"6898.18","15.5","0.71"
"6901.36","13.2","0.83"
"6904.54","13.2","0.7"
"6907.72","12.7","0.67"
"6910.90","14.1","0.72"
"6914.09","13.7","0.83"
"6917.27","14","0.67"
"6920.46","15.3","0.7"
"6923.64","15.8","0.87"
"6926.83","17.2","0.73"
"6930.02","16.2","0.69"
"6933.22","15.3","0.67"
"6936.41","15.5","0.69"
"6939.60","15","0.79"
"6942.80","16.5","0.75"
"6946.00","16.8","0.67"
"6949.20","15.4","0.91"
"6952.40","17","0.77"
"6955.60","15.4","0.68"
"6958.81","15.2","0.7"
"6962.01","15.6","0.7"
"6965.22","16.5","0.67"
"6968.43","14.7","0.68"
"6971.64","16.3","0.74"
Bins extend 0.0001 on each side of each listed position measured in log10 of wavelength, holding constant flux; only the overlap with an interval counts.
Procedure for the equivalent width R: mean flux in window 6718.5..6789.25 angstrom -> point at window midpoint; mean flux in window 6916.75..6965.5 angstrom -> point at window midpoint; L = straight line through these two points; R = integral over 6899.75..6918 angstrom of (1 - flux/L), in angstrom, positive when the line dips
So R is 2.7 angstrom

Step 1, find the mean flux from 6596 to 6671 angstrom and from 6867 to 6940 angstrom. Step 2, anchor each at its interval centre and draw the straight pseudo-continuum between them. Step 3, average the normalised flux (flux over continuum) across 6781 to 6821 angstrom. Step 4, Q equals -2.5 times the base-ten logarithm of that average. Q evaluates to -0.07 mag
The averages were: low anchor 15.3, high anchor 15.1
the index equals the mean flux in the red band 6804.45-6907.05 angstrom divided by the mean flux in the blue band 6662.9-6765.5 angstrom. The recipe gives 1.0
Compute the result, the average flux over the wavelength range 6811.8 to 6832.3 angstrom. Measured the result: 17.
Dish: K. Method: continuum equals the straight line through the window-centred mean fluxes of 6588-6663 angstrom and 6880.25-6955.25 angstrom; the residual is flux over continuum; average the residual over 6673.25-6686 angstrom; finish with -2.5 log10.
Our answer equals -0.04 mag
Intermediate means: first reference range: 15.3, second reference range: 15.2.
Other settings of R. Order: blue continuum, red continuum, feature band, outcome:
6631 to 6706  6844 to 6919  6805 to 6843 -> -3.9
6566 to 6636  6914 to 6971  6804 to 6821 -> -0.6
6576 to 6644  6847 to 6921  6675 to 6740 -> -3.5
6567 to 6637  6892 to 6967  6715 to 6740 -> -2.1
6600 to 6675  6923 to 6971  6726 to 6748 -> -1.2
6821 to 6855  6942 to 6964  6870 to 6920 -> 5.5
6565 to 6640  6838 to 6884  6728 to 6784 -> 0.6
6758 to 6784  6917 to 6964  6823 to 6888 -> -3.6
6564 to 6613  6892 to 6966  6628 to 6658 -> 1.1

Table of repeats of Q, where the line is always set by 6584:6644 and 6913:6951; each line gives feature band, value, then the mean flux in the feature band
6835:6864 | -0.066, 16.5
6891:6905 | 0.086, 14.4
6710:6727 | -0.100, 16.9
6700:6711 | -0.057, 16.2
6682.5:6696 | 0.029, 15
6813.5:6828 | -0.097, 16.9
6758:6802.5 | -0.018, 15.7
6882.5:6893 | 0.010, 15.4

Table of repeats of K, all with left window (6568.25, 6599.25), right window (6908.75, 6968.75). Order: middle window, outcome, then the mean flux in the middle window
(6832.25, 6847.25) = -0.09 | 16.9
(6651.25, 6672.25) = 0.03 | 15.4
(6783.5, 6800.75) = -0.05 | 16.4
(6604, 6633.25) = 0.03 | 15.4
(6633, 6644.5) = 0.05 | 15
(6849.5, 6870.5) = -0.04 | 16.1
